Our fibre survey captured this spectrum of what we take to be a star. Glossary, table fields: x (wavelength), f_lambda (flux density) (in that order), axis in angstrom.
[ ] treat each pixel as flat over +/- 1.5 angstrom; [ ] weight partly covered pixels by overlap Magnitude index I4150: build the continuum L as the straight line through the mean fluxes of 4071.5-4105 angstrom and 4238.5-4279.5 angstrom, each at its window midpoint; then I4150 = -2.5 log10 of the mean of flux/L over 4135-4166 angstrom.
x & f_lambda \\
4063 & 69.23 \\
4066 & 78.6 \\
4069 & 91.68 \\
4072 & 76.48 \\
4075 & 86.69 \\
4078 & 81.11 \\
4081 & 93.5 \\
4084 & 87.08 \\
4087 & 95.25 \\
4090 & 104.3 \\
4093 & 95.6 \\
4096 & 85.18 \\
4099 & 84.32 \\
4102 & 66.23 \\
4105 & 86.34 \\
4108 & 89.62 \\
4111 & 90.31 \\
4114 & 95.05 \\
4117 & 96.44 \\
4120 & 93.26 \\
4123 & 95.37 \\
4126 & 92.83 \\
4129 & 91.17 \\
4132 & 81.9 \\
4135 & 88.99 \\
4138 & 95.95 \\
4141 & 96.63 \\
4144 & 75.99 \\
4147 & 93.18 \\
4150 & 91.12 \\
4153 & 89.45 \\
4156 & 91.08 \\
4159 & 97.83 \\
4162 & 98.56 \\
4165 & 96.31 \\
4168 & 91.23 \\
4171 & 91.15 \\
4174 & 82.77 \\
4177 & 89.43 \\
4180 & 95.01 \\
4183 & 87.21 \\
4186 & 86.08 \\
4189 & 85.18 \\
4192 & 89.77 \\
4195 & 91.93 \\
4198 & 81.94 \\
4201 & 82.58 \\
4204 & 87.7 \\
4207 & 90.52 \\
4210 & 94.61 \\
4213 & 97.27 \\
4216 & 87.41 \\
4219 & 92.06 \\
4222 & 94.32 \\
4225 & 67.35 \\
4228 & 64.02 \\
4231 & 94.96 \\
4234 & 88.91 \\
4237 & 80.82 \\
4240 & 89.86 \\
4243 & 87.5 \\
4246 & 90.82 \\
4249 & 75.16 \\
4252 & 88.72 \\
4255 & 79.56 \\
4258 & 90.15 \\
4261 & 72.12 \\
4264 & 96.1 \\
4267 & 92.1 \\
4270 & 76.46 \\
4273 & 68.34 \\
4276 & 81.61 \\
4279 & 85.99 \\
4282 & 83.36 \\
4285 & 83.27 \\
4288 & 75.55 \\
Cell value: -0.08 mag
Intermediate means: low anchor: 87.2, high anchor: 83.8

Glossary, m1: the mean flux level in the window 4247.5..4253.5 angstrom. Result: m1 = 81.9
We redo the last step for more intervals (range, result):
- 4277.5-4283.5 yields 84.7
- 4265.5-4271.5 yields 84.3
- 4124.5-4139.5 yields 90.2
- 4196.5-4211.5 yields 87.5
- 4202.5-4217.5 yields 91.5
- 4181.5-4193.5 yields 87.1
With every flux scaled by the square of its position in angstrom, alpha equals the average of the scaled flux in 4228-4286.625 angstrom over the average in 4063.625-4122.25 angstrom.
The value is 1.03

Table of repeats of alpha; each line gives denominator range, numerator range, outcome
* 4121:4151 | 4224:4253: 0.96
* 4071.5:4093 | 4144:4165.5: 1.06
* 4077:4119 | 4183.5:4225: 1.04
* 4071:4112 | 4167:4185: 1.06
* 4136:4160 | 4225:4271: 0.97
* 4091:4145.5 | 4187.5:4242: 1.02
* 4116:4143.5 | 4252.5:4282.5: 0.96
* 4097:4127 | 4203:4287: 1.02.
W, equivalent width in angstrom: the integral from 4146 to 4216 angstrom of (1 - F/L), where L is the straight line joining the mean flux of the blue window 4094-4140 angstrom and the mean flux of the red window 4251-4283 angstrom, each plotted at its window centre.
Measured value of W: -3.20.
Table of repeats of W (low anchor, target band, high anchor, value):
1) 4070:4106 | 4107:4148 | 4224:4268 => -2.4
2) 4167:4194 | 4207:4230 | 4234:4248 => 0.5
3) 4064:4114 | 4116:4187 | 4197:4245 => -3.6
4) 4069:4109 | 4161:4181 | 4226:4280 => -1.5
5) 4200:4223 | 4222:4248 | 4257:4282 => 1.2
